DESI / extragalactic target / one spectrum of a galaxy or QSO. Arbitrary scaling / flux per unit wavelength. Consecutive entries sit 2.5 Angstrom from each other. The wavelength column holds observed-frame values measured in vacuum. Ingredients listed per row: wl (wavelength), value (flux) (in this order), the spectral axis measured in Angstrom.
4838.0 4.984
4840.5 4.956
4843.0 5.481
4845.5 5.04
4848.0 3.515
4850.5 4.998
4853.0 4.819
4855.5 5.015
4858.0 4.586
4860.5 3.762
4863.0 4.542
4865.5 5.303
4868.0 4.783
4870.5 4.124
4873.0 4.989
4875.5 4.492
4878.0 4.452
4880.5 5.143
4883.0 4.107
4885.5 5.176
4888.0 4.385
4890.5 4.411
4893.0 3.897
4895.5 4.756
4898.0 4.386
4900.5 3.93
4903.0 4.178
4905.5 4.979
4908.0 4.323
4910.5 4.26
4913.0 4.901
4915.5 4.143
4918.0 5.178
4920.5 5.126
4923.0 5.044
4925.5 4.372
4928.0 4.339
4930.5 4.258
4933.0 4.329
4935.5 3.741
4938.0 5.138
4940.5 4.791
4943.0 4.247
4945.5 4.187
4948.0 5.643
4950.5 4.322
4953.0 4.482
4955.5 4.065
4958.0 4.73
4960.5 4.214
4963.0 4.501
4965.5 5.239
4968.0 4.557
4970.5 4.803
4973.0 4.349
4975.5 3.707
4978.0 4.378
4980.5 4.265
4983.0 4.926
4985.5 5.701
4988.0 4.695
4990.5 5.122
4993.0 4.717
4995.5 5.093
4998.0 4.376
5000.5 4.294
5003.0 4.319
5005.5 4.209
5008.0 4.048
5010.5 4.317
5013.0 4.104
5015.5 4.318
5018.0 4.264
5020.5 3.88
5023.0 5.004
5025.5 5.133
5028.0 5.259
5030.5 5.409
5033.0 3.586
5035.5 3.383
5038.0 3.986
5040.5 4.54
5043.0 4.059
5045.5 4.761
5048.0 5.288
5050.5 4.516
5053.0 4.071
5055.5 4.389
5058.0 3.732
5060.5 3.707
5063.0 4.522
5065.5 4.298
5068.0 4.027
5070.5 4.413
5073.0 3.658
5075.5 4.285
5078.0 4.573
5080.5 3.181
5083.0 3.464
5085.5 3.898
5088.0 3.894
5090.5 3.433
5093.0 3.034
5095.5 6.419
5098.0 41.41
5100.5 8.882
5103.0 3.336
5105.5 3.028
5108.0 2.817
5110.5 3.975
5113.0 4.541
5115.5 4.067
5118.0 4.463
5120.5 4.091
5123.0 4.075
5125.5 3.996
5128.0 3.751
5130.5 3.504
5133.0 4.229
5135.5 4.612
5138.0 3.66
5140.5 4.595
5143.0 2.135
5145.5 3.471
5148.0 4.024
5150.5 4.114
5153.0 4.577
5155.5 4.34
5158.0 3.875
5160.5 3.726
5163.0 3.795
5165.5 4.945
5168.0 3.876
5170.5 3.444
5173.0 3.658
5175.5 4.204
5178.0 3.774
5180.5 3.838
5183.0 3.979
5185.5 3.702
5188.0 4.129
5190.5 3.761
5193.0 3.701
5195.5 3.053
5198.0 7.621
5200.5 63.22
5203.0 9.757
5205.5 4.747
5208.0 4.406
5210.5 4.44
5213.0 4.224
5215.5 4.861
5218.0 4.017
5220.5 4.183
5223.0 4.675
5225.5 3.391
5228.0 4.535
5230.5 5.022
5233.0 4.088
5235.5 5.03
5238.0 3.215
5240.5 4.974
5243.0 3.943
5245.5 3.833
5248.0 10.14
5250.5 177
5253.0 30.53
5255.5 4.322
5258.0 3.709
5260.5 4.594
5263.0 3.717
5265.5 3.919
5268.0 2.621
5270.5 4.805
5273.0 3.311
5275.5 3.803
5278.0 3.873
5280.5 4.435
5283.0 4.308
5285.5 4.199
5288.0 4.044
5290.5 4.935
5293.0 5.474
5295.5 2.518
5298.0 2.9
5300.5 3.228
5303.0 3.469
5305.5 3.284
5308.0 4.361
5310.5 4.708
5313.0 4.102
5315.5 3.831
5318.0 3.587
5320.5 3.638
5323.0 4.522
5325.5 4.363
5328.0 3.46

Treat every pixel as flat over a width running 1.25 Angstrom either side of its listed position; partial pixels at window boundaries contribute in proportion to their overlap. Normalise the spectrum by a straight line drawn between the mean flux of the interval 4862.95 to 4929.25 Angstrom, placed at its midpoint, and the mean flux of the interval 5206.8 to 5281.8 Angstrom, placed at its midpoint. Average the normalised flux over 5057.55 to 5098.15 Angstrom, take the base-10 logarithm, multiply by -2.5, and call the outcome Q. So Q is 0.443 mag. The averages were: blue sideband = 4.58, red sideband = 11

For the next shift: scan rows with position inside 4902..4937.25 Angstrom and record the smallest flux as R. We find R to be 3.741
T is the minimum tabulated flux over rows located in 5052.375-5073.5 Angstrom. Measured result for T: 3.658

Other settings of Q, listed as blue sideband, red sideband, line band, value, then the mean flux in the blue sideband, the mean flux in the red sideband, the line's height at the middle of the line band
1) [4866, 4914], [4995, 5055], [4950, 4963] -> 0.02 mag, 4.52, 4.42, 4.47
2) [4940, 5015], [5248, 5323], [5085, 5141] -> 0.22 mag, 4.54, 10.7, 7.24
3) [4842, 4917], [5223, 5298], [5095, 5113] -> -0.18 mag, 4.56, 10.9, 8.32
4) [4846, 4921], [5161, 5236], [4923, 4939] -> 0.10 mag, 4.55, 6.39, 4.83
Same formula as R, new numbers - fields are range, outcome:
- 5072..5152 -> 2.135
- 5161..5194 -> 3.444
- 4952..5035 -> 3.586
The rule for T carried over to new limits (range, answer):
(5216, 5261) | 3.215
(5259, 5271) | 2.621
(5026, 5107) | 3.028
